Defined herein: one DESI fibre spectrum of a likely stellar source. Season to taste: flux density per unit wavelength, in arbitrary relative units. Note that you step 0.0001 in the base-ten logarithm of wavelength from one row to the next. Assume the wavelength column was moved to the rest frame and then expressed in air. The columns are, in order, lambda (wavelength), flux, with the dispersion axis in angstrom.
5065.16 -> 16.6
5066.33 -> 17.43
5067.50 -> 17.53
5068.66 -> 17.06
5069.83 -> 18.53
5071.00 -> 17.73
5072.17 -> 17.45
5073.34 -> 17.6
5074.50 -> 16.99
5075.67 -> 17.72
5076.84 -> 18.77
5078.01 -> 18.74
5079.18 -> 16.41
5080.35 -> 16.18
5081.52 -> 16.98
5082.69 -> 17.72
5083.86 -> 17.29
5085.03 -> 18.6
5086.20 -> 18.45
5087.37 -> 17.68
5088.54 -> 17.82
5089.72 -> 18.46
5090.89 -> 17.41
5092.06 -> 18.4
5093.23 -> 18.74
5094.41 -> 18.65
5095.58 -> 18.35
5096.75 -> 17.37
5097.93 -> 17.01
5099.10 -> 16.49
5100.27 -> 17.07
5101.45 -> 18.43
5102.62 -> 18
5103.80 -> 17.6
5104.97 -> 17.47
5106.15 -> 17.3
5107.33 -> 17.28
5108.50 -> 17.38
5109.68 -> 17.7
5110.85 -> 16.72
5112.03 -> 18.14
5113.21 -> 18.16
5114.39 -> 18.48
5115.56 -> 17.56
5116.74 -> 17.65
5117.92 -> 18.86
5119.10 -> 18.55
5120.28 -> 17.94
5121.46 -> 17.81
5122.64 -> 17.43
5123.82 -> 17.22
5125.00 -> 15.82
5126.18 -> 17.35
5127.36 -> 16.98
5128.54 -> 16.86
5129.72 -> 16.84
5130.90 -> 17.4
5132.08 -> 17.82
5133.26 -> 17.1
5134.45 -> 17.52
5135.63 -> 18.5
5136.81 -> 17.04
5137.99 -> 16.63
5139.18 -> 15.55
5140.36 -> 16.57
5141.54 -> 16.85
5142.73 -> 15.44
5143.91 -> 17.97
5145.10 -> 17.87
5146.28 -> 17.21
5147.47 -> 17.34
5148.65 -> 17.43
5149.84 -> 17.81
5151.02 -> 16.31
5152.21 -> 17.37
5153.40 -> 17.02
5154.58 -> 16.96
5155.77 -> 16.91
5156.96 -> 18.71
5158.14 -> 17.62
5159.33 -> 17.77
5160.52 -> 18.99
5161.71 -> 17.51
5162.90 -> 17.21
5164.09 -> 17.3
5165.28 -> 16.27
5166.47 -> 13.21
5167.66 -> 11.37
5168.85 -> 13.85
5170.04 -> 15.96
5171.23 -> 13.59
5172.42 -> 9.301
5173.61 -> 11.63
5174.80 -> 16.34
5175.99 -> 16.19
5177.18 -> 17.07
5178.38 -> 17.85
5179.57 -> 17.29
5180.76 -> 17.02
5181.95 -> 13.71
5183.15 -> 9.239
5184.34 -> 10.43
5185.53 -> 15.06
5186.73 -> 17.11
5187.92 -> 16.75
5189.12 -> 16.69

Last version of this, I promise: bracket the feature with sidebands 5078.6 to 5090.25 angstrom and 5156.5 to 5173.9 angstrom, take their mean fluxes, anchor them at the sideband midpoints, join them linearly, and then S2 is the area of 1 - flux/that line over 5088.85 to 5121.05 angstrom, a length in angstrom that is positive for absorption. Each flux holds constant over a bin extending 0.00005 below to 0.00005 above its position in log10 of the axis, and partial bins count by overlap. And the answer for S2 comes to -1.6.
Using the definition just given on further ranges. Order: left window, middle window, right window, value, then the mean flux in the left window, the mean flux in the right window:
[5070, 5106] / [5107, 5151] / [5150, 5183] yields -1.6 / 17.7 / 15.9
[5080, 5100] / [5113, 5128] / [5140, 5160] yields -0.1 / 17.8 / 17.3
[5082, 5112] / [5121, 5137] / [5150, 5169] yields -0.1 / 17.7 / 16.6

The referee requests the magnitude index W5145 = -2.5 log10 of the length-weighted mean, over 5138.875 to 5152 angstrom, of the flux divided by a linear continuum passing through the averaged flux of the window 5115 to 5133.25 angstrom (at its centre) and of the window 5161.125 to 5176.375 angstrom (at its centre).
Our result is -0.06 mag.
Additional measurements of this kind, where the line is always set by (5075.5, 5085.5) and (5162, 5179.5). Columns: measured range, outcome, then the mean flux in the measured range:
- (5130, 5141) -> -0.08 mag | 17.1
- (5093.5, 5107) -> -0.04 mag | 17.6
